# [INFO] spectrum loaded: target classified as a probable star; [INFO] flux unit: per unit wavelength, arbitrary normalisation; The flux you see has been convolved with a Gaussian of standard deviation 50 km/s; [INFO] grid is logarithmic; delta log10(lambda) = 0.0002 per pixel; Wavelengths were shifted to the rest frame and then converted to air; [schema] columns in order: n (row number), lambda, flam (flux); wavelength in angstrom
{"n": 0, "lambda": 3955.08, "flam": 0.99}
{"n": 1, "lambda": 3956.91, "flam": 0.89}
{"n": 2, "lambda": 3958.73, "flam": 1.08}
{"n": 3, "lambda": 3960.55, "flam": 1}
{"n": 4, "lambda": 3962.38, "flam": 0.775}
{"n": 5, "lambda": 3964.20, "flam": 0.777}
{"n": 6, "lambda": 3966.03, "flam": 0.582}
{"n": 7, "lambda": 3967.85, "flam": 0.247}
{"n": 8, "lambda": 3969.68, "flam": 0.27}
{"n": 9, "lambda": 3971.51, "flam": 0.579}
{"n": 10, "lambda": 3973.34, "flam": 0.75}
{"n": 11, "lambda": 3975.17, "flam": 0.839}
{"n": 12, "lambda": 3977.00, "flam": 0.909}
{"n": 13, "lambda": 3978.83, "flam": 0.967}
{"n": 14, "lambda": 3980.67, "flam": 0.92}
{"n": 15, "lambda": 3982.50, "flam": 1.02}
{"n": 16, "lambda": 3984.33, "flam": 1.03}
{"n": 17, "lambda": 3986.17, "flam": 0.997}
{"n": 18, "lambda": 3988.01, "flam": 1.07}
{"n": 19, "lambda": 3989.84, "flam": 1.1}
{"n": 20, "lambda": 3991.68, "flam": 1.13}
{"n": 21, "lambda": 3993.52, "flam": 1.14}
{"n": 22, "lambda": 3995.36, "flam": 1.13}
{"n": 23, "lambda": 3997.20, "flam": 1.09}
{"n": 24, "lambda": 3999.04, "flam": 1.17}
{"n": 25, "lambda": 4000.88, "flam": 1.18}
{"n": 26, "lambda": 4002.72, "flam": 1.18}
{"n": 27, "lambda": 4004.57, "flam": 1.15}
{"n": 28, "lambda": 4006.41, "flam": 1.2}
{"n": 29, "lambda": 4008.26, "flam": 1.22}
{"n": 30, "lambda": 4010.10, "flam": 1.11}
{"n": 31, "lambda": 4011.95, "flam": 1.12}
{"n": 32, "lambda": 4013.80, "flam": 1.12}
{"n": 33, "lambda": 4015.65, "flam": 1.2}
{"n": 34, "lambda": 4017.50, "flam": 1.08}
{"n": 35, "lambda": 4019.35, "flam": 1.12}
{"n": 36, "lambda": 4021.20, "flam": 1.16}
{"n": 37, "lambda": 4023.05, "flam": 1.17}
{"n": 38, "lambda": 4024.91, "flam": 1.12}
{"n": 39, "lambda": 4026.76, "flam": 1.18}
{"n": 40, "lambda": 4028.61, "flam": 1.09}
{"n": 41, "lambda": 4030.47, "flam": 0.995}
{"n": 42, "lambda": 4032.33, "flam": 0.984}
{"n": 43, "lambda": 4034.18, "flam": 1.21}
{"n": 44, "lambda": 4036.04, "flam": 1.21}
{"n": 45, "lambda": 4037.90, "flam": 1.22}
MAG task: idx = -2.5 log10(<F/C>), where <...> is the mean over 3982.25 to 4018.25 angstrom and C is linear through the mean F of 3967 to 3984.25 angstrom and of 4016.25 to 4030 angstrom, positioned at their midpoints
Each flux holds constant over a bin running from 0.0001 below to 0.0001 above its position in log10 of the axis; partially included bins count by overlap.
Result -0.20 mag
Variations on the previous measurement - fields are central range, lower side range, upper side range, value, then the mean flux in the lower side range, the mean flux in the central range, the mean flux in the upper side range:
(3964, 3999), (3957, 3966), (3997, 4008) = 0.17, 0.874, 0.881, 1.17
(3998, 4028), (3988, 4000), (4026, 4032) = -0.06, 1.12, 1.15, 1.07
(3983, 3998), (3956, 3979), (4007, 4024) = -0.16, 0.736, 1.08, 1.15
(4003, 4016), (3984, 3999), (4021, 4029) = -0.04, 1.09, 1.16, 1.15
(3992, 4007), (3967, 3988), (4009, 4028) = -0.18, 0.79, 1.15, 1.14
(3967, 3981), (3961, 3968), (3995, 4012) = 0.18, 0.66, 0.677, 1.16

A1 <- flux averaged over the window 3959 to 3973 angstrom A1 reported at 0.632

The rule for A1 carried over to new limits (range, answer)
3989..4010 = 1.15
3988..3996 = 1.12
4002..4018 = 1.15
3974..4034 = 1.09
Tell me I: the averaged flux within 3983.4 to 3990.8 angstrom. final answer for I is 1.05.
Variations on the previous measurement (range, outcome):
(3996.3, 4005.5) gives 1.15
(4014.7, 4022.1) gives 1.14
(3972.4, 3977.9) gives 0.831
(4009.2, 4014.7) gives 1.12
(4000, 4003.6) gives 1.18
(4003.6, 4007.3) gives 1.17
